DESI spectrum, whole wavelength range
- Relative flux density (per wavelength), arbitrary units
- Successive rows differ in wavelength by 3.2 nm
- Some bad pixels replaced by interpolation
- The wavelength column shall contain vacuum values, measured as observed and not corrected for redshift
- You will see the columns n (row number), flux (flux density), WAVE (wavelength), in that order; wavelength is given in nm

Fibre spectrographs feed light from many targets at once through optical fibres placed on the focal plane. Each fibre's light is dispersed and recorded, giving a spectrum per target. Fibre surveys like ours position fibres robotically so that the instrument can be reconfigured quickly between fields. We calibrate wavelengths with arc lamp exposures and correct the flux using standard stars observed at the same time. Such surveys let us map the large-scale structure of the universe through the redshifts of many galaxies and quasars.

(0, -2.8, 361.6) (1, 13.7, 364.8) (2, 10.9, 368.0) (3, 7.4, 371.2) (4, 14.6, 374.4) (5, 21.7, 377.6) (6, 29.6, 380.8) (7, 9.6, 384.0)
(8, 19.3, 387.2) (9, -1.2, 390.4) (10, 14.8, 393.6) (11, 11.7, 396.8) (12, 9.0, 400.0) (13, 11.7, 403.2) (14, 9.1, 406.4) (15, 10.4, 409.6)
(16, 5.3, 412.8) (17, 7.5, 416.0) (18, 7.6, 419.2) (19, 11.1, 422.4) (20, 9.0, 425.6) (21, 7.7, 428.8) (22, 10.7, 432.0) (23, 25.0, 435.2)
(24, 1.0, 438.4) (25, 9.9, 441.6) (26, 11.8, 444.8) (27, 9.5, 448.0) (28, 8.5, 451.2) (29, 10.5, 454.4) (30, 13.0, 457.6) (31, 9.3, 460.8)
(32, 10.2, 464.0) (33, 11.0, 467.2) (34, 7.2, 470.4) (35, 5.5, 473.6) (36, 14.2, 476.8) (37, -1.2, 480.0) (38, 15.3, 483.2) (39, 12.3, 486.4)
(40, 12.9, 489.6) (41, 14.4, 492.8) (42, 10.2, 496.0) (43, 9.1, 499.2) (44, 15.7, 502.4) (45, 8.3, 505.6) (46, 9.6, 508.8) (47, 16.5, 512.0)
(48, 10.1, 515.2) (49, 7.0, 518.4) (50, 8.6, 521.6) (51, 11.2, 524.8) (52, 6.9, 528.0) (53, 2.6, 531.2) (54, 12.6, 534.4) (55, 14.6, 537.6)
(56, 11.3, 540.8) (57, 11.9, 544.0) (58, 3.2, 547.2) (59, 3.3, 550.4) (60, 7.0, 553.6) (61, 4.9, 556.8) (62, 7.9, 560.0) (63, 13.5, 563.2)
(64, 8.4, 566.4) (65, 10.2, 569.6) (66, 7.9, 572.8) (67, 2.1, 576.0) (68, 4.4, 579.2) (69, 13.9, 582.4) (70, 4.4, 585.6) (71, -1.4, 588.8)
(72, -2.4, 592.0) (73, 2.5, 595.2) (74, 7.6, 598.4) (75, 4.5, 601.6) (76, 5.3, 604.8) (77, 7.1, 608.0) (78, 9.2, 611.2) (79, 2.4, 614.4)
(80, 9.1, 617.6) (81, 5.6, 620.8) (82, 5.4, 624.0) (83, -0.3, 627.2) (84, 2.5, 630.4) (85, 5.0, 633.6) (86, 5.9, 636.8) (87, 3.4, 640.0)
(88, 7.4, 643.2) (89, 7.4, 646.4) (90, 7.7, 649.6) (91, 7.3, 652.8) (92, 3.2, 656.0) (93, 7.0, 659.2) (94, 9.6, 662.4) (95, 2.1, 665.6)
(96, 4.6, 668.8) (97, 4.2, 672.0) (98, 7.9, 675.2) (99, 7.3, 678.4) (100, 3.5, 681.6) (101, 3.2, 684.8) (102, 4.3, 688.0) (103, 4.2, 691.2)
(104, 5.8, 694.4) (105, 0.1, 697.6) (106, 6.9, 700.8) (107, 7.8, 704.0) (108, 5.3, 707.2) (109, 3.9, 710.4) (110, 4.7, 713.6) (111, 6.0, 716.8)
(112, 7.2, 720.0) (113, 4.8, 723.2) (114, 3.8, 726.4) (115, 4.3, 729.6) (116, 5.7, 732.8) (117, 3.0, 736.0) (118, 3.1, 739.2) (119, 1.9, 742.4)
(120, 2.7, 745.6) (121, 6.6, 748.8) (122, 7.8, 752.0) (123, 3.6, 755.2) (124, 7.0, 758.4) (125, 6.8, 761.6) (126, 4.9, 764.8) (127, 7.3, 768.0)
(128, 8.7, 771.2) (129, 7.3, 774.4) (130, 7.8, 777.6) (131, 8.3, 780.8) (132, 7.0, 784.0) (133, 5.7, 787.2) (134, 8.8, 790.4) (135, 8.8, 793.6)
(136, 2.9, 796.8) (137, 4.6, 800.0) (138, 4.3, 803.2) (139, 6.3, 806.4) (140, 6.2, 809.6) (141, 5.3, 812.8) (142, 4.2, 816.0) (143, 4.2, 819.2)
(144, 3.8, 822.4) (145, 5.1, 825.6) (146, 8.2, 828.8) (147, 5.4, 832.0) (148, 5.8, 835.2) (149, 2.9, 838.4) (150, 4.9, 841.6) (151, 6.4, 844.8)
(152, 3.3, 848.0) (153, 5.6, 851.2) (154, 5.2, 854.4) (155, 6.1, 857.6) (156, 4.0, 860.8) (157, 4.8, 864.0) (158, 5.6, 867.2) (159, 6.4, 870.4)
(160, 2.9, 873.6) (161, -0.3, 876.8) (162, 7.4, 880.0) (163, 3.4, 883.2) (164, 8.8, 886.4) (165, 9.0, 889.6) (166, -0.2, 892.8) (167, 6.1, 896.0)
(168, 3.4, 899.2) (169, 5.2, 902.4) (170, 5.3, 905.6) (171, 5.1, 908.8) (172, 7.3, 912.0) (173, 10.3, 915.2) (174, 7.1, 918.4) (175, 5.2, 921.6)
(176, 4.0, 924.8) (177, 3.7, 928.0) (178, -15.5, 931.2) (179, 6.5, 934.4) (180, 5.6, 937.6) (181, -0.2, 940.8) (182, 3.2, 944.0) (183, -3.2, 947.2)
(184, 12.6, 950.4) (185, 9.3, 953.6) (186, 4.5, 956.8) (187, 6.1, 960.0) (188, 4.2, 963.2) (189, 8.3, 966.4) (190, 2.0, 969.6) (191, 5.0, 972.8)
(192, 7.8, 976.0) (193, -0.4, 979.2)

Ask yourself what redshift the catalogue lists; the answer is 0.42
